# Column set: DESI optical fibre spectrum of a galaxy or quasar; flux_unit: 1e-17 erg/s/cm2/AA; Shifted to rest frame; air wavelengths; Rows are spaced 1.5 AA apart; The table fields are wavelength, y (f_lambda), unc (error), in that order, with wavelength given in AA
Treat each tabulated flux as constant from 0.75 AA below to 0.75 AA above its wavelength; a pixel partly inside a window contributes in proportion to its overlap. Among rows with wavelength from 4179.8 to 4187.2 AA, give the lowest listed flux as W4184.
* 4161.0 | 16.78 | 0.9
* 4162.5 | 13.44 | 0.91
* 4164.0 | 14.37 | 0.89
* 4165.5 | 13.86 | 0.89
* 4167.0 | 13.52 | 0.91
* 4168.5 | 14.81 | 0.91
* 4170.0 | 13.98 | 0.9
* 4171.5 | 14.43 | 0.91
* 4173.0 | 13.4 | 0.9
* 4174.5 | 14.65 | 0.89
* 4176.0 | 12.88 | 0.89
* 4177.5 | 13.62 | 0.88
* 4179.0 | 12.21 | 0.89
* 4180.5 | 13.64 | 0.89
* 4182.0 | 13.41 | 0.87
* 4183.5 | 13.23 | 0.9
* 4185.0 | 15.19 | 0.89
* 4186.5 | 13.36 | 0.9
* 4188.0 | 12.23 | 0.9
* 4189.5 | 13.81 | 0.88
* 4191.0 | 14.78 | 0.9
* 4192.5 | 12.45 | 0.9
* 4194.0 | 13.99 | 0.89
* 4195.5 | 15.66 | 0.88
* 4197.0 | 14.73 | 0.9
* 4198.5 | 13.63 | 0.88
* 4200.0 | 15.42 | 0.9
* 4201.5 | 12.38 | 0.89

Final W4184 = 13.23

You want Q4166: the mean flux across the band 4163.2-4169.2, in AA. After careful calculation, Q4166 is 14.1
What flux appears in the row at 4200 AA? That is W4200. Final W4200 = 15.42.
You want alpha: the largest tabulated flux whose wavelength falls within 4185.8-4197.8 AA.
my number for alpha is 15.66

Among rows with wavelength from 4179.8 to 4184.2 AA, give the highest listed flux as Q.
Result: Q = 13.64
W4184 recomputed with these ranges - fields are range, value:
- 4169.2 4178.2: 12.88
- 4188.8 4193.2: 12.45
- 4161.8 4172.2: 13.44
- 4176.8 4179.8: 12.21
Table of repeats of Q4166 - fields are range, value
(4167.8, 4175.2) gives 14.2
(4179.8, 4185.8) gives 13.9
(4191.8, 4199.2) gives 14.1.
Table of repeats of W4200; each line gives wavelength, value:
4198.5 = 13.63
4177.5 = 13.62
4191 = 14.78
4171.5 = 14.43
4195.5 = 15.66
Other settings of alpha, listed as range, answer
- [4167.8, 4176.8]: 14.81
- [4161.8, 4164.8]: 14.37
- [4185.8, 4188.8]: 13.36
